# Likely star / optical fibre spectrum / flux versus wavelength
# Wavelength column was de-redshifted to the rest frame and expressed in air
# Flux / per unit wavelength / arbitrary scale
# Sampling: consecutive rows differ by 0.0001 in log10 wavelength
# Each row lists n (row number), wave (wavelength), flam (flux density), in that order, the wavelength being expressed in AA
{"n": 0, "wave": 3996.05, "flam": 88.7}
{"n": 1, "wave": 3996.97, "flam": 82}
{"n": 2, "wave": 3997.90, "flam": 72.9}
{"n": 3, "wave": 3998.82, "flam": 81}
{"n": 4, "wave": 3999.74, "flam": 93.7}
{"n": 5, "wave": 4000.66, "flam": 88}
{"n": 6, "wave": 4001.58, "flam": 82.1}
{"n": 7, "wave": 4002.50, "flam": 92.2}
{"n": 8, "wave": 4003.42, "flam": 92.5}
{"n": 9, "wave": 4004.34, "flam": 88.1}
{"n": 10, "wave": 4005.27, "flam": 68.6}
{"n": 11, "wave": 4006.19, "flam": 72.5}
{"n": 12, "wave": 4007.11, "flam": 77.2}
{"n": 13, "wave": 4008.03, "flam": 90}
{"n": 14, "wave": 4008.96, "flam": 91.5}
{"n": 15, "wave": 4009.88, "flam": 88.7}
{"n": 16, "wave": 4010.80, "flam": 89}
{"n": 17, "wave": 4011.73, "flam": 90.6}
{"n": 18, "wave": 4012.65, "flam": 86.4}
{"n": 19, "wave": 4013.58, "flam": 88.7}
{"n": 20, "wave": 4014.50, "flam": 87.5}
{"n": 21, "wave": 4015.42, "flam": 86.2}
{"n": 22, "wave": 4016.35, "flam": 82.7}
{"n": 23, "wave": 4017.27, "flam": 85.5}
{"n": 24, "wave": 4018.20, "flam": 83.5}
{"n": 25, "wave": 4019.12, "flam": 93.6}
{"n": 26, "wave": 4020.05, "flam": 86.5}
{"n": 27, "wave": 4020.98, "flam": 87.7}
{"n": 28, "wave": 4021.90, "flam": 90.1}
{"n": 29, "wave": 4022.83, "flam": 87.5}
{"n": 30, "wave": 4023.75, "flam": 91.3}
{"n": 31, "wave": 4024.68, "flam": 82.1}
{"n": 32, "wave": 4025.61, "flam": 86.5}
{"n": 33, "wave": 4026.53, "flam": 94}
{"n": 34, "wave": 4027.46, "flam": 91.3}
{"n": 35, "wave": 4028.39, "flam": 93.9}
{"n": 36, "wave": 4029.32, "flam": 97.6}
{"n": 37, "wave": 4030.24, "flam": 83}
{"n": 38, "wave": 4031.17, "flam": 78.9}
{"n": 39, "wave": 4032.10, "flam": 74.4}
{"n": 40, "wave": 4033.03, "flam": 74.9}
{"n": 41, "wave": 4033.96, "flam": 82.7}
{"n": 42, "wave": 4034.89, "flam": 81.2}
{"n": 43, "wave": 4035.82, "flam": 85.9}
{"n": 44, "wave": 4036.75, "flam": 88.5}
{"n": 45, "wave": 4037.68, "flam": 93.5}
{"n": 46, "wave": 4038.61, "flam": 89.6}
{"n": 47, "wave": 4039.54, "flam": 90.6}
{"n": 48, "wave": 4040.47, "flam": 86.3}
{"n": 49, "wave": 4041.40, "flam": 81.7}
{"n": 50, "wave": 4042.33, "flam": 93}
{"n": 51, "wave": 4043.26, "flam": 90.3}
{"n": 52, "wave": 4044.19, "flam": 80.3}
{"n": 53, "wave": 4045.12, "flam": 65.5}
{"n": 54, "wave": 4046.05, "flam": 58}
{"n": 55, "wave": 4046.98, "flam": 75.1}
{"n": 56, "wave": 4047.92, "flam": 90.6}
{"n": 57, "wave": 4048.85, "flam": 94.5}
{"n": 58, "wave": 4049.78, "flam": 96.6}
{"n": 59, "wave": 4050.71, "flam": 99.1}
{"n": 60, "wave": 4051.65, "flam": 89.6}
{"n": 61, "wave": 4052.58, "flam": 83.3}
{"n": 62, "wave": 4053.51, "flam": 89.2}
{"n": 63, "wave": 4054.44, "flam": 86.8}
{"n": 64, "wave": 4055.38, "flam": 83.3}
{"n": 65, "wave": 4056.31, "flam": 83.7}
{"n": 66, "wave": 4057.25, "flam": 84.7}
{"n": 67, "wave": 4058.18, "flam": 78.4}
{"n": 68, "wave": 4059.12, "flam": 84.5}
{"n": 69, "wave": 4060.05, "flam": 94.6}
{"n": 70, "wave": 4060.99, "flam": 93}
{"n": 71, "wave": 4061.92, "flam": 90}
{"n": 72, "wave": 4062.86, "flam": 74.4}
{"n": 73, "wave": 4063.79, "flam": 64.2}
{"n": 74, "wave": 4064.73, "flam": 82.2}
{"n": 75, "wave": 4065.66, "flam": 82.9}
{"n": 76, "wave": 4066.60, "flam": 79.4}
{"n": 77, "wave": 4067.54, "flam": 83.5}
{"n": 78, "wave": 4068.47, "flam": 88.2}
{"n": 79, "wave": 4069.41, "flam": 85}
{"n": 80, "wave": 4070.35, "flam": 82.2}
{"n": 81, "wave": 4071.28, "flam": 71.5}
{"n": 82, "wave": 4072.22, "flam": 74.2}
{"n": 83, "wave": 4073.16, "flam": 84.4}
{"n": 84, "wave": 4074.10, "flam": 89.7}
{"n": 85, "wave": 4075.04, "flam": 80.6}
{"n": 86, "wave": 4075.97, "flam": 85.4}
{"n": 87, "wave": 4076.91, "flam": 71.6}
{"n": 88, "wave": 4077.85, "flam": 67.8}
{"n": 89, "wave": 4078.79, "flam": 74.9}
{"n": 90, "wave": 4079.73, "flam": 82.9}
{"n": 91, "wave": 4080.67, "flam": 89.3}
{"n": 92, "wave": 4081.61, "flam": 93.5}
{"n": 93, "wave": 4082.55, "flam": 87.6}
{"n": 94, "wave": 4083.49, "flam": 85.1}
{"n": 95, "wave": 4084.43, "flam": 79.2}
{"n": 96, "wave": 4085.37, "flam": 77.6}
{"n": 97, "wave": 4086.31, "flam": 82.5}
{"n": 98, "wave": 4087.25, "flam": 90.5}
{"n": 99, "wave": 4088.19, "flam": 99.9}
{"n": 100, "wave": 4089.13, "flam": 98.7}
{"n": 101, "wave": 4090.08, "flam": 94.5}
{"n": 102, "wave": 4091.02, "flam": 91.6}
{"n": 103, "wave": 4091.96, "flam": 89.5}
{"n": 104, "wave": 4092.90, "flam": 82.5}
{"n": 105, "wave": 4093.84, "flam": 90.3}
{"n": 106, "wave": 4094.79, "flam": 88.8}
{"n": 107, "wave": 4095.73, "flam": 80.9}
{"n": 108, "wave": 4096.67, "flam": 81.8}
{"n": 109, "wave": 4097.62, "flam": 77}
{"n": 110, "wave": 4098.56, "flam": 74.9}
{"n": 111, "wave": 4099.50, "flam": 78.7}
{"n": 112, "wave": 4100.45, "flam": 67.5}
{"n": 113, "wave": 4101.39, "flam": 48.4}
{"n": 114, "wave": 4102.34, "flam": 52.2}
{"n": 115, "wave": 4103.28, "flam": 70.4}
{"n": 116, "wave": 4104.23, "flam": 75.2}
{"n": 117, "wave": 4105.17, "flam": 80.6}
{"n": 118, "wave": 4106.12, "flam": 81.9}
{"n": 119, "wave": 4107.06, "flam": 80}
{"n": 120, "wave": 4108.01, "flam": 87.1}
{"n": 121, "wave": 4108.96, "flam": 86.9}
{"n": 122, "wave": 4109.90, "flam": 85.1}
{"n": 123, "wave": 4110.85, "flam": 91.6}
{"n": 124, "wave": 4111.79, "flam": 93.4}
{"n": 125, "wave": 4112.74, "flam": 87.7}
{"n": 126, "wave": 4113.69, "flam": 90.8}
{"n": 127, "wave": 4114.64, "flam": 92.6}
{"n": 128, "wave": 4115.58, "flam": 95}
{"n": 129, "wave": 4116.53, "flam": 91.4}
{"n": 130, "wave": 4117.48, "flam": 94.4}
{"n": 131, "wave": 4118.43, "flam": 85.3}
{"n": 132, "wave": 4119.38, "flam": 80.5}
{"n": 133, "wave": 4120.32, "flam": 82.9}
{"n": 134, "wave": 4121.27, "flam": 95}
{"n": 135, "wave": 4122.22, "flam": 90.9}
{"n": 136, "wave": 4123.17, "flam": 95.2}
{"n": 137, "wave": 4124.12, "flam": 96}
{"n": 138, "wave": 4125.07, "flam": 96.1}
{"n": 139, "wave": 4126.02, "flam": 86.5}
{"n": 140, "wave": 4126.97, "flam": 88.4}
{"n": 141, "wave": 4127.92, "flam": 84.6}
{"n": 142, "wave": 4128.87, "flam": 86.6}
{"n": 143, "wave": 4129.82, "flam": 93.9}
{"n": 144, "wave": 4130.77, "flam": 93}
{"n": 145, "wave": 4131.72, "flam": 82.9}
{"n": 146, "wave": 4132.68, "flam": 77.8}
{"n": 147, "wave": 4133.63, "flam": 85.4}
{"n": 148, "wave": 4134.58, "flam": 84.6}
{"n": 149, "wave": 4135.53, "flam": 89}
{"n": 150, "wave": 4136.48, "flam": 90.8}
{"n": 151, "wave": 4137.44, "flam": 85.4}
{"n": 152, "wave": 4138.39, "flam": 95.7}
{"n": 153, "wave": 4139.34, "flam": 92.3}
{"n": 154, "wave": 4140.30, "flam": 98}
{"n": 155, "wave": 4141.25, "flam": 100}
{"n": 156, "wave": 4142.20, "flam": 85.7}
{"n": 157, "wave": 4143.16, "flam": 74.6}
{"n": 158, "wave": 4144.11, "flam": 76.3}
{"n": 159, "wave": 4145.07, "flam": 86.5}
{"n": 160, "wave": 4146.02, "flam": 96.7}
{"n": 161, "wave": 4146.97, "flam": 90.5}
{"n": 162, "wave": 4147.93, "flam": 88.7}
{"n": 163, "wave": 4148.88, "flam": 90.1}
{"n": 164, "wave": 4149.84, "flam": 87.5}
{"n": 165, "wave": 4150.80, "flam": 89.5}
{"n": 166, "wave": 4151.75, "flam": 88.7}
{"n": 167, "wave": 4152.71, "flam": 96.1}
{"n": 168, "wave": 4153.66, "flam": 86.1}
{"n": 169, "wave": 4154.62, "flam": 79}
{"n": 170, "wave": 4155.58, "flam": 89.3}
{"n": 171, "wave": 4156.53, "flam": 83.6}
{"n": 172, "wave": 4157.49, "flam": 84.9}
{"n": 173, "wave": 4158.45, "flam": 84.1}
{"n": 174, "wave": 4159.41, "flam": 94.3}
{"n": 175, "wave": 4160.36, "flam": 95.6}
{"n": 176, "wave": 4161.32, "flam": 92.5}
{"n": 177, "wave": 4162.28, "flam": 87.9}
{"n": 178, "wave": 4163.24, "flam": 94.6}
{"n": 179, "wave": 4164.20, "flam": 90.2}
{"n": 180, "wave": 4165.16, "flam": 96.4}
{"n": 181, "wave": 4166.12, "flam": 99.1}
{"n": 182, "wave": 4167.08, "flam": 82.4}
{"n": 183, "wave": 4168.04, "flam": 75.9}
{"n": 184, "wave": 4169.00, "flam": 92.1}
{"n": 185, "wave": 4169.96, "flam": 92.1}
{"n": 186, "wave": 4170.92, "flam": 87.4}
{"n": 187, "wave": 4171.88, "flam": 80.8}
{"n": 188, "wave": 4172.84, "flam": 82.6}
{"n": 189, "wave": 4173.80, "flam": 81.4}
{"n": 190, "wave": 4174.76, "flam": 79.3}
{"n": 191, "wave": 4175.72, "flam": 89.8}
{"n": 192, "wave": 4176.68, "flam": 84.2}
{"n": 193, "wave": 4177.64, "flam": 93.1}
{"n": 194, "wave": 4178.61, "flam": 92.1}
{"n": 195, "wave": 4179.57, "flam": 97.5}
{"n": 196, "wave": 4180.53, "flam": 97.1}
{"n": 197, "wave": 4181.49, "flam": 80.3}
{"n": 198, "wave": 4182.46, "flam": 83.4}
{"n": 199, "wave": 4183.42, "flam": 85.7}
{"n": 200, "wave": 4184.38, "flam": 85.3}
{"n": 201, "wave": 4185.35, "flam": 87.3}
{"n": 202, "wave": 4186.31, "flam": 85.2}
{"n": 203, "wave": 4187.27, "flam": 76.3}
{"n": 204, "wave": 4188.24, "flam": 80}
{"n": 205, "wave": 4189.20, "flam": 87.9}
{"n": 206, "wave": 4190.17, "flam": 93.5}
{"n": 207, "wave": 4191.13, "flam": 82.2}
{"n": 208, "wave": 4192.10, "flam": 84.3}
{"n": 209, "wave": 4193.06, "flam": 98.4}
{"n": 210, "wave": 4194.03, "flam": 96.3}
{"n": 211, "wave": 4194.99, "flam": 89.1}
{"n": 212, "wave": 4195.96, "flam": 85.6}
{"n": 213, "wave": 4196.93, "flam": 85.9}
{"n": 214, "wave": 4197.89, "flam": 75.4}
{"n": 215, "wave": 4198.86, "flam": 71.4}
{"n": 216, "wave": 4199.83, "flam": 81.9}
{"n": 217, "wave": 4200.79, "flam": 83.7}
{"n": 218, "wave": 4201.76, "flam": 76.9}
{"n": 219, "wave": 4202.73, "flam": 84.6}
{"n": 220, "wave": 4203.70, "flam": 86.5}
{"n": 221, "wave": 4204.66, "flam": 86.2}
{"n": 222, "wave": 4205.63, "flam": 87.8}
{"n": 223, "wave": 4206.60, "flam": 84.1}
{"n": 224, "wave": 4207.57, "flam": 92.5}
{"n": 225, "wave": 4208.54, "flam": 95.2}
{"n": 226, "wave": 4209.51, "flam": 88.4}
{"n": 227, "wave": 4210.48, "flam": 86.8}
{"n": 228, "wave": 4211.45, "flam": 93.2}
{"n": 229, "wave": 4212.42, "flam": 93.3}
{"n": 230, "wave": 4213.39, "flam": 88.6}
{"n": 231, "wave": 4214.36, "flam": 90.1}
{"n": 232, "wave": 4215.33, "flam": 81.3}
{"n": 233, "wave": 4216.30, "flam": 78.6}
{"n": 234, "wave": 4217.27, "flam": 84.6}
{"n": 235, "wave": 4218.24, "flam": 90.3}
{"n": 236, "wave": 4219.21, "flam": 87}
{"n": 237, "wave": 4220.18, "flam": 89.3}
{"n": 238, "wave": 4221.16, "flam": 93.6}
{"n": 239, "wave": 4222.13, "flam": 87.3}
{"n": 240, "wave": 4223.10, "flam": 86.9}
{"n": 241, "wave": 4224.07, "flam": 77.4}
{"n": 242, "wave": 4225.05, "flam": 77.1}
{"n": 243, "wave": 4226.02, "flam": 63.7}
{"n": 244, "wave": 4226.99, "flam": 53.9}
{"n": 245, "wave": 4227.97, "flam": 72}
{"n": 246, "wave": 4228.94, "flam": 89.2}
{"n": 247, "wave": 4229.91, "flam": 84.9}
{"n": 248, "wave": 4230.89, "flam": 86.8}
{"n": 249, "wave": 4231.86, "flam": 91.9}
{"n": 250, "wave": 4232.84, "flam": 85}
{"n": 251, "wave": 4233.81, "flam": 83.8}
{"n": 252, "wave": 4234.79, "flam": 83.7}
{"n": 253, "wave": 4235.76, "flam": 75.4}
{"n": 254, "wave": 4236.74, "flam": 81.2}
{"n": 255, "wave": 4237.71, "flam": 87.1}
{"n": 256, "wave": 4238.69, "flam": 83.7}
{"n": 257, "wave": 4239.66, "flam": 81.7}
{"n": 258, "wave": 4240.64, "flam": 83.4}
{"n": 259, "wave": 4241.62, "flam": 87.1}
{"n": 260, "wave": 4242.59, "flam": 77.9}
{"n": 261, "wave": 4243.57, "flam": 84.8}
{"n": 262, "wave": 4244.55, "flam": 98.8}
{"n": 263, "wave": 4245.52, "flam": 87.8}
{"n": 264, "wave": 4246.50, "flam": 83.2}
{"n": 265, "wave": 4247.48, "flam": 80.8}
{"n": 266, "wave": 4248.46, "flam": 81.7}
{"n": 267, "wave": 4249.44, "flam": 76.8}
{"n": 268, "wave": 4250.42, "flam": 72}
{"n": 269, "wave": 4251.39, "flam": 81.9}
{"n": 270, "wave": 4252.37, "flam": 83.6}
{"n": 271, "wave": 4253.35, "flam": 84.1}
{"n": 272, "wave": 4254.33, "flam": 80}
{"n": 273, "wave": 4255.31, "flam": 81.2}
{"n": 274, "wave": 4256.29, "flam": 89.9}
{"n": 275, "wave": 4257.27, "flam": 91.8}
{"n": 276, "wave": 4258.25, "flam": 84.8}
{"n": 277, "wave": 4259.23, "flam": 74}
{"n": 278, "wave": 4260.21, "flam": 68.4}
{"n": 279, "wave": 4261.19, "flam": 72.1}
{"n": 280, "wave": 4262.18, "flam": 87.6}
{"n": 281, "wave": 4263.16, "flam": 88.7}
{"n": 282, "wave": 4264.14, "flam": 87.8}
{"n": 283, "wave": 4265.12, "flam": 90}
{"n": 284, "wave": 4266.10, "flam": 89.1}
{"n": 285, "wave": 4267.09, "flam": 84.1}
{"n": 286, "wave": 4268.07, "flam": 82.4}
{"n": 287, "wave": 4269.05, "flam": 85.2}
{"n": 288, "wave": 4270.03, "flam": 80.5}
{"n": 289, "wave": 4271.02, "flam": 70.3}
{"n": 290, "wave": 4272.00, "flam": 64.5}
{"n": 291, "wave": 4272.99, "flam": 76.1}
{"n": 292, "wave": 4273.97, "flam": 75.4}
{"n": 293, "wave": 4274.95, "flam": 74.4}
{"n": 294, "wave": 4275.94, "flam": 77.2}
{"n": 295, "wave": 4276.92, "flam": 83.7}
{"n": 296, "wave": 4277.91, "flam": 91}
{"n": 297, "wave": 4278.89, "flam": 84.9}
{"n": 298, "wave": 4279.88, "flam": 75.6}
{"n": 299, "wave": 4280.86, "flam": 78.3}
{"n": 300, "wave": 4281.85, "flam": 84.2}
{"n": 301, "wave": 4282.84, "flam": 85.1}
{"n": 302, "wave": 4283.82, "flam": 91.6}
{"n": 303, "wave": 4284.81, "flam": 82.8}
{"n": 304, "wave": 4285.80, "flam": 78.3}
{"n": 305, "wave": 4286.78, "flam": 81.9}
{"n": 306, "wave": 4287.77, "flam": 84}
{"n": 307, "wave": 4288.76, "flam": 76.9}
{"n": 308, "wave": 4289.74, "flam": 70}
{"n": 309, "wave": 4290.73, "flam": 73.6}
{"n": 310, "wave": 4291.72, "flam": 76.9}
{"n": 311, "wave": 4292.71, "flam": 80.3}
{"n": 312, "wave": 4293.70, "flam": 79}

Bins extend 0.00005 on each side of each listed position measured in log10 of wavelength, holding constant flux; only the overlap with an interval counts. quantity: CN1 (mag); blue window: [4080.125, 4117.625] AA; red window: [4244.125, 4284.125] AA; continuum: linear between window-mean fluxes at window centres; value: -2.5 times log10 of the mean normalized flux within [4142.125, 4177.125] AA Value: -0.054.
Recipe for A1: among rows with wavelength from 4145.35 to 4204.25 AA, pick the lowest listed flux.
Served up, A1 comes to 71.4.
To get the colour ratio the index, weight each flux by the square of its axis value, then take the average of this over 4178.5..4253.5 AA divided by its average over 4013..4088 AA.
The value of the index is 1.1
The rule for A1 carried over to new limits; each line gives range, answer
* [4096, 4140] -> 48.4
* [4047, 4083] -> 64.2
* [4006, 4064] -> 58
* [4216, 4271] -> 53.9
